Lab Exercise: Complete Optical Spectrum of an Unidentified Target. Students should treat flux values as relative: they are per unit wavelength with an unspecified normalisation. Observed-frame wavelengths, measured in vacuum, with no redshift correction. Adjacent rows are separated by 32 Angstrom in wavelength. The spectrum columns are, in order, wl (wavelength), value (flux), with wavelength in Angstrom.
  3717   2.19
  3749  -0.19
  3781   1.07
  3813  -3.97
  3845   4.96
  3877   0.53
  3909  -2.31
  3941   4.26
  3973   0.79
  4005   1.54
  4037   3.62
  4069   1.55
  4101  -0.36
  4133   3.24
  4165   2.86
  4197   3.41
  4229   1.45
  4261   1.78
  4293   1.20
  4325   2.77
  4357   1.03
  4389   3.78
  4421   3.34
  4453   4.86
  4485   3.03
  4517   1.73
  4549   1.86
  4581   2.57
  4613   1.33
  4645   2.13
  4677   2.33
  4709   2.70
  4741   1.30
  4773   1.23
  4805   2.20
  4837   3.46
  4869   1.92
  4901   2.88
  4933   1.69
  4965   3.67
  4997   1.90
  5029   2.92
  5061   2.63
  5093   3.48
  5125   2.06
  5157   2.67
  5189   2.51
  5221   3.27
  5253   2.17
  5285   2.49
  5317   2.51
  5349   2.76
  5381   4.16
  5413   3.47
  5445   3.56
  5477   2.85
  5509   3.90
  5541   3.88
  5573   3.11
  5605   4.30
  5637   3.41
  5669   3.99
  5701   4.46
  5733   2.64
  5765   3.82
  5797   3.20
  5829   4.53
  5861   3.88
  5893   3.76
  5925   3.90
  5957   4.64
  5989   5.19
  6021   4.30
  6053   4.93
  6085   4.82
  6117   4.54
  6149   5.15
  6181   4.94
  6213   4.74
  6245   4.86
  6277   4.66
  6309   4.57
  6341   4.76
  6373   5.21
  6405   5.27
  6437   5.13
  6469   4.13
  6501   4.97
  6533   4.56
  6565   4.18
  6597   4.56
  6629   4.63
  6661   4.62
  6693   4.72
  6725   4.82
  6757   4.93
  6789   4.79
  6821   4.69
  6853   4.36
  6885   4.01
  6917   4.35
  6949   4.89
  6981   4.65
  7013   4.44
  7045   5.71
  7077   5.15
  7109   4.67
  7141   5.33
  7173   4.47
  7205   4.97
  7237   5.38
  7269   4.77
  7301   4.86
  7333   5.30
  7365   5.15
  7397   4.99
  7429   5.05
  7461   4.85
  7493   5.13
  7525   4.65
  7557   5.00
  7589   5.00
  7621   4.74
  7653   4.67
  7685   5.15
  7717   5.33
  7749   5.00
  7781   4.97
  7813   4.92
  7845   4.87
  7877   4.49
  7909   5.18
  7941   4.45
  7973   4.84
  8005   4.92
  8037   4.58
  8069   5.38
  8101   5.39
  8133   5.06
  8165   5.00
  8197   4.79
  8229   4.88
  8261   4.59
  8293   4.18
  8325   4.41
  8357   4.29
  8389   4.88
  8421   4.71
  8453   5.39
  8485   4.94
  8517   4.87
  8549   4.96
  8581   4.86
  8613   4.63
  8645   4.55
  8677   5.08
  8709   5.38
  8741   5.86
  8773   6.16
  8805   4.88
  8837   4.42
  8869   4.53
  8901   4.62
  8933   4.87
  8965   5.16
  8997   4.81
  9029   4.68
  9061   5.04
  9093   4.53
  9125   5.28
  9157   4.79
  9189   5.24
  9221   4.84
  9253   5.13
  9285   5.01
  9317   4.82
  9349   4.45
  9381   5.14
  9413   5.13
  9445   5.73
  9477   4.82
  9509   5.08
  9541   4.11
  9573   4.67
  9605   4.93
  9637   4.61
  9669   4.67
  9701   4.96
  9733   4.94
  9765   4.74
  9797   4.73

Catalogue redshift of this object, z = 0.33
